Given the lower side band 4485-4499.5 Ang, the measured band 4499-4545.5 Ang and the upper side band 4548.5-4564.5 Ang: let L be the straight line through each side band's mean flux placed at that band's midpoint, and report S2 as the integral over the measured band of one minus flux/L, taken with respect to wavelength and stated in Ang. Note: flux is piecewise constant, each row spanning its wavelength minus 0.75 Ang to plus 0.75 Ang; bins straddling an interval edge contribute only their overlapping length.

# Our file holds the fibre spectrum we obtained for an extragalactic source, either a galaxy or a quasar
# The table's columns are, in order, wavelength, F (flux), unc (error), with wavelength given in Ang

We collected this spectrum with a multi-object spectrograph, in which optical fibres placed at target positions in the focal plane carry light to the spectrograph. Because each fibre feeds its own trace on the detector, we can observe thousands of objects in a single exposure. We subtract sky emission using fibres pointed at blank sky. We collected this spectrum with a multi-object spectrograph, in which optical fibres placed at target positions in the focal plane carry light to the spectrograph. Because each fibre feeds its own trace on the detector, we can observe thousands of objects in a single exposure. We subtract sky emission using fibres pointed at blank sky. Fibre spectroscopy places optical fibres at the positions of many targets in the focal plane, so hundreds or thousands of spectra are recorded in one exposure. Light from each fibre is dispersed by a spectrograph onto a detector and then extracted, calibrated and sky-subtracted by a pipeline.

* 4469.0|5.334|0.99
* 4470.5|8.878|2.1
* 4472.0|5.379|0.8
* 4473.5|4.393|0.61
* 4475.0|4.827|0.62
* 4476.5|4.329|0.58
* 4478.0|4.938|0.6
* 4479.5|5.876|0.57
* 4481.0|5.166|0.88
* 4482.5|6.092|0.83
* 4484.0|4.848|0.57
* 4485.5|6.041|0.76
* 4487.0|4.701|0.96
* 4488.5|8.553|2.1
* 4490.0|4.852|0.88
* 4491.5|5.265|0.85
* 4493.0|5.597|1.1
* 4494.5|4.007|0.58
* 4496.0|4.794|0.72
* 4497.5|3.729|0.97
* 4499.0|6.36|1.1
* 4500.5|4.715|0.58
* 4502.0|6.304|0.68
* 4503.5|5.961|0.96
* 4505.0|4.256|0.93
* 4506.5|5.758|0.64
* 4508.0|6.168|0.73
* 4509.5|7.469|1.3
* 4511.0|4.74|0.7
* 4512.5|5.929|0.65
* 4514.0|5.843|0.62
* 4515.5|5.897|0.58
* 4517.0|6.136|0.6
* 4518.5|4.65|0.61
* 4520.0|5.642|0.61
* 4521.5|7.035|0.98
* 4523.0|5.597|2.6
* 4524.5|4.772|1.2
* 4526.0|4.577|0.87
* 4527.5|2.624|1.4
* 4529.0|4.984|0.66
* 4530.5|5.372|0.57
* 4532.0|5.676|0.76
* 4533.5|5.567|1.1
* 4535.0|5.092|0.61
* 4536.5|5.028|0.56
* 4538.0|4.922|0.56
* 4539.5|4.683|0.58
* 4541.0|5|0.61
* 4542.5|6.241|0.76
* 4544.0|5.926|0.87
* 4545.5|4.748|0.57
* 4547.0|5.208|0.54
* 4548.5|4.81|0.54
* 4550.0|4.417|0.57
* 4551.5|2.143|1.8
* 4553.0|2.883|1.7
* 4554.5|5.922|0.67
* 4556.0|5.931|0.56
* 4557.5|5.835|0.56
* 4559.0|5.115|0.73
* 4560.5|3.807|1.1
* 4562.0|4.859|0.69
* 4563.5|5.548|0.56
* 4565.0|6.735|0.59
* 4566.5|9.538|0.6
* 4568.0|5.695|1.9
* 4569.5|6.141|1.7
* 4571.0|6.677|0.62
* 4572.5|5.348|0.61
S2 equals -3.5 Ang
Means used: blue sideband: 5.36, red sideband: 4.69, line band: 5.42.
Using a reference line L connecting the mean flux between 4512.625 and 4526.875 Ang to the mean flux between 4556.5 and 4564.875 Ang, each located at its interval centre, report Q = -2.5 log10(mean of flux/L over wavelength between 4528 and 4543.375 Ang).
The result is 0.040 mag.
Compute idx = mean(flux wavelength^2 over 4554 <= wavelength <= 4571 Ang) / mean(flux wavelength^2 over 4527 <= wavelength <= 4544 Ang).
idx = 1.18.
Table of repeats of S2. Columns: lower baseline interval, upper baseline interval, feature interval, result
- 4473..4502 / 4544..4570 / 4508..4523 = -1.90 Ang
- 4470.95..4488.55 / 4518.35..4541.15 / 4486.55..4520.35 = -2.00 Ang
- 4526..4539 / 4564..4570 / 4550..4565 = 3.92 Ang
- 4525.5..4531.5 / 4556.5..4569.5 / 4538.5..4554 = 1.57 Ang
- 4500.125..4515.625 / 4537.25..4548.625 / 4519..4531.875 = 0.91 Ang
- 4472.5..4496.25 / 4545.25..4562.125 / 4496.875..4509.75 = -1.23 Ang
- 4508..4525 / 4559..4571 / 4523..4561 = 6.77 Ang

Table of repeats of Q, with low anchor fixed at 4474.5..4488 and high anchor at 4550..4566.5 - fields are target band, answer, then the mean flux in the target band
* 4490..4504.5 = 0.01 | 5.16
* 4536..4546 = -0.03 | 5.24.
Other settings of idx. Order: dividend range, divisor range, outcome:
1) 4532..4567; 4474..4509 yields 0.99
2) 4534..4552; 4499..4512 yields 0.87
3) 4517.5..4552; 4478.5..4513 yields 0.92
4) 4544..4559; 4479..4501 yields 0.91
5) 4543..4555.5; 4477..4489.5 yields 0.82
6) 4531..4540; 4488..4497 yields 0.98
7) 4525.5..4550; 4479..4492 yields 0.90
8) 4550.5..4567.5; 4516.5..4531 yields 1.05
